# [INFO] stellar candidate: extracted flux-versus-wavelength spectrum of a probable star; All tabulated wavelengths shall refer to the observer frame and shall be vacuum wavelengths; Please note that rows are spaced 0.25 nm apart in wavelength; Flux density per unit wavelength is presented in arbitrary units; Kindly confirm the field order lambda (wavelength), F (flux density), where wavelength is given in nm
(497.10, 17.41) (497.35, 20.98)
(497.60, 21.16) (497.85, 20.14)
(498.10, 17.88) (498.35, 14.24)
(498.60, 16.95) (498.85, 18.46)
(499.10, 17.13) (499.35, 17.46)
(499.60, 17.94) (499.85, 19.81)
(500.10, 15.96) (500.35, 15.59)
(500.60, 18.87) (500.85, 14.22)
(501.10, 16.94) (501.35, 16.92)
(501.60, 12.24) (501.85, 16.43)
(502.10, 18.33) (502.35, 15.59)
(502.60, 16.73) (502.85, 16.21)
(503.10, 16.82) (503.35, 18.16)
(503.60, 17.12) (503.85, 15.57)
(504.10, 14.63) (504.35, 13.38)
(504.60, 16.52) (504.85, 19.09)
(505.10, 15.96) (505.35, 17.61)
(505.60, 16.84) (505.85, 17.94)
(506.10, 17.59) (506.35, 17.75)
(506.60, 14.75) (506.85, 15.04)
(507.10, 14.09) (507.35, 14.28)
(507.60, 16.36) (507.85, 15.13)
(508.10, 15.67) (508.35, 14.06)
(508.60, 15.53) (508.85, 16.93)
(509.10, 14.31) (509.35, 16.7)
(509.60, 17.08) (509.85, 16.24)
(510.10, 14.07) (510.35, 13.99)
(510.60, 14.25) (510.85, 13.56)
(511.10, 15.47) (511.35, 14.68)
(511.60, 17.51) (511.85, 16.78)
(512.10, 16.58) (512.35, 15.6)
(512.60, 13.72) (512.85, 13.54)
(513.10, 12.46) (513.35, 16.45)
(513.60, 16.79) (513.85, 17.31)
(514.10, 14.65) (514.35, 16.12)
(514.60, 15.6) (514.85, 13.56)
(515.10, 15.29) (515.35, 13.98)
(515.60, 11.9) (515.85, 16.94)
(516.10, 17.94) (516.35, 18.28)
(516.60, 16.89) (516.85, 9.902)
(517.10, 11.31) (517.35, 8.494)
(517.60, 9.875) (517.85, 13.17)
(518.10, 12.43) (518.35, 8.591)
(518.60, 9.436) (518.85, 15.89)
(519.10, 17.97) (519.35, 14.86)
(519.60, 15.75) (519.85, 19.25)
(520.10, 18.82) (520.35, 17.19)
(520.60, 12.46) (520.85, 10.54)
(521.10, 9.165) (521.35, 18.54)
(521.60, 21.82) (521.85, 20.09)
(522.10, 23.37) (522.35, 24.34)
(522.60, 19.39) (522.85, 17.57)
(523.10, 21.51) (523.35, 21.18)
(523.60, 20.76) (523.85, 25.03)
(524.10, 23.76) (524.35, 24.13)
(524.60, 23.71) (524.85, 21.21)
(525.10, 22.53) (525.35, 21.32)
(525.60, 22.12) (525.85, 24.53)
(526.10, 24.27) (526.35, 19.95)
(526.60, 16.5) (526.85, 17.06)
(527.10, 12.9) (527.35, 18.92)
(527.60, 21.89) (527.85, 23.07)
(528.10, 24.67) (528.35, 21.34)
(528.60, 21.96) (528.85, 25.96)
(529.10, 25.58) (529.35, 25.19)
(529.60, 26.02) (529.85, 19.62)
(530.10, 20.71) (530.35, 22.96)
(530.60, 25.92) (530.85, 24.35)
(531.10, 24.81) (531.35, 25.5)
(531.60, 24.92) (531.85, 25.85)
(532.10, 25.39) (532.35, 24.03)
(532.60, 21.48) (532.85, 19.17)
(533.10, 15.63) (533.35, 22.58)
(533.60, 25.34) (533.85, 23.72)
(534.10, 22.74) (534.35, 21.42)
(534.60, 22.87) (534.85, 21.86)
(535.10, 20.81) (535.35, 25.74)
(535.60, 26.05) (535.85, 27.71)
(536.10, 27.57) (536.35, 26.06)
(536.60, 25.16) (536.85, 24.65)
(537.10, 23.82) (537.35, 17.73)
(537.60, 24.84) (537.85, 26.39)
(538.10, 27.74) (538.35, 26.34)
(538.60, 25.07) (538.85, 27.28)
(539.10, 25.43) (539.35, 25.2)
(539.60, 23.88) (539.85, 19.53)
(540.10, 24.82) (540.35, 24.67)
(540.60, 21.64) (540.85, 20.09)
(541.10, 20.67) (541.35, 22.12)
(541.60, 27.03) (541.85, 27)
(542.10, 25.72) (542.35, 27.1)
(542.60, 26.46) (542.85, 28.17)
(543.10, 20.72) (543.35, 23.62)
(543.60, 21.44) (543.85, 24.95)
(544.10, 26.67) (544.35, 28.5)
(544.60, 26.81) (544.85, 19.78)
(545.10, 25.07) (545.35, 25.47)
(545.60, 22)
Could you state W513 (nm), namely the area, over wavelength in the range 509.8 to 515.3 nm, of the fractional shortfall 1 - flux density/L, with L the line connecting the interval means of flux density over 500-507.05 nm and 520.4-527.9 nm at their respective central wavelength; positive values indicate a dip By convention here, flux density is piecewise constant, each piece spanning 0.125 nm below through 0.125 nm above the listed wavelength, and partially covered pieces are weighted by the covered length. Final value 0.86 nm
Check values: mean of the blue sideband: 16.4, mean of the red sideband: 20.1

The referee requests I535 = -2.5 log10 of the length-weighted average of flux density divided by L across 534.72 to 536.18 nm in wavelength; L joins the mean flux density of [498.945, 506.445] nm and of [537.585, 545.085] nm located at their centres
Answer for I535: -0.06 mag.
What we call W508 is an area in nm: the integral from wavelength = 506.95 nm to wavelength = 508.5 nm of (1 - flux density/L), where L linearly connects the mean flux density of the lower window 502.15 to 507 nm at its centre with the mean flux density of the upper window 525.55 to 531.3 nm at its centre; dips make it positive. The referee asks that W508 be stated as 0.21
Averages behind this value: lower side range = 16.5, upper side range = 22.2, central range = 14.9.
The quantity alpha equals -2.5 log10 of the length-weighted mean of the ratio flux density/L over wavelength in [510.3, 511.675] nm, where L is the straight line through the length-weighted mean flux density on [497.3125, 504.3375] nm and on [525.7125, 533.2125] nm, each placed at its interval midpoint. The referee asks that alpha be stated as 0.26 mag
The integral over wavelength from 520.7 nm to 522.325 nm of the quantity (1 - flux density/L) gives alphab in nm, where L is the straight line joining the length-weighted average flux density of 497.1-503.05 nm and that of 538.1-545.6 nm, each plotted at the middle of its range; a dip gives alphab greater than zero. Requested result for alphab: 0.26 nm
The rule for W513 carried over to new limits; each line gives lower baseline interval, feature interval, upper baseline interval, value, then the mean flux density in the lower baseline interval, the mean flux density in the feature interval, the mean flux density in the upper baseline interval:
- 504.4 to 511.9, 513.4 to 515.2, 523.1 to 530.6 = 0.22 nm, 15.8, 15.7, 22.1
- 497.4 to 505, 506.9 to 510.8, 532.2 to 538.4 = 0.68 nm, 16.9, 15.2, 23.6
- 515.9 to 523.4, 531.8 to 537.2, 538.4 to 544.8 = -0.46 nm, 15.8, 23.6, 24.5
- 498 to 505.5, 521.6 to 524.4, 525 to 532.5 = -0.06 nm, 16.6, 21.9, 22.7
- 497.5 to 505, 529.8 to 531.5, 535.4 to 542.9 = -0.04 nm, 16.9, 23.6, 24.8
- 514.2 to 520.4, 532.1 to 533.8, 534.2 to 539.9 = 0.05 nm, 14.3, 21.8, 24.5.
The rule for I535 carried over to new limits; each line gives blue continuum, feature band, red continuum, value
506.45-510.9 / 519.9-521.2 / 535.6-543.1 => 0.32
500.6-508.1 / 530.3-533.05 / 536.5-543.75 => -0.07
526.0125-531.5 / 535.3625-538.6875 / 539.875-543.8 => -0.09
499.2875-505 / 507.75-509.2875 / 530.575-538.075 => 0.17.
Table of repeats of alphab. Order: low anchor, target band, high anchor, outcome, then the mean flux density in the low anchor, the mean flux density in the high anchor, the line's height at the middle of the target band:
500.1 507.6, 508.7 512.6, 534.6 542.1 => 0.51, 16.2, 24.4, 17.8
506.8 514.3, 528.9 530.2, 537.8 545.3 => -0.16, 15.3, 24.7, 21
